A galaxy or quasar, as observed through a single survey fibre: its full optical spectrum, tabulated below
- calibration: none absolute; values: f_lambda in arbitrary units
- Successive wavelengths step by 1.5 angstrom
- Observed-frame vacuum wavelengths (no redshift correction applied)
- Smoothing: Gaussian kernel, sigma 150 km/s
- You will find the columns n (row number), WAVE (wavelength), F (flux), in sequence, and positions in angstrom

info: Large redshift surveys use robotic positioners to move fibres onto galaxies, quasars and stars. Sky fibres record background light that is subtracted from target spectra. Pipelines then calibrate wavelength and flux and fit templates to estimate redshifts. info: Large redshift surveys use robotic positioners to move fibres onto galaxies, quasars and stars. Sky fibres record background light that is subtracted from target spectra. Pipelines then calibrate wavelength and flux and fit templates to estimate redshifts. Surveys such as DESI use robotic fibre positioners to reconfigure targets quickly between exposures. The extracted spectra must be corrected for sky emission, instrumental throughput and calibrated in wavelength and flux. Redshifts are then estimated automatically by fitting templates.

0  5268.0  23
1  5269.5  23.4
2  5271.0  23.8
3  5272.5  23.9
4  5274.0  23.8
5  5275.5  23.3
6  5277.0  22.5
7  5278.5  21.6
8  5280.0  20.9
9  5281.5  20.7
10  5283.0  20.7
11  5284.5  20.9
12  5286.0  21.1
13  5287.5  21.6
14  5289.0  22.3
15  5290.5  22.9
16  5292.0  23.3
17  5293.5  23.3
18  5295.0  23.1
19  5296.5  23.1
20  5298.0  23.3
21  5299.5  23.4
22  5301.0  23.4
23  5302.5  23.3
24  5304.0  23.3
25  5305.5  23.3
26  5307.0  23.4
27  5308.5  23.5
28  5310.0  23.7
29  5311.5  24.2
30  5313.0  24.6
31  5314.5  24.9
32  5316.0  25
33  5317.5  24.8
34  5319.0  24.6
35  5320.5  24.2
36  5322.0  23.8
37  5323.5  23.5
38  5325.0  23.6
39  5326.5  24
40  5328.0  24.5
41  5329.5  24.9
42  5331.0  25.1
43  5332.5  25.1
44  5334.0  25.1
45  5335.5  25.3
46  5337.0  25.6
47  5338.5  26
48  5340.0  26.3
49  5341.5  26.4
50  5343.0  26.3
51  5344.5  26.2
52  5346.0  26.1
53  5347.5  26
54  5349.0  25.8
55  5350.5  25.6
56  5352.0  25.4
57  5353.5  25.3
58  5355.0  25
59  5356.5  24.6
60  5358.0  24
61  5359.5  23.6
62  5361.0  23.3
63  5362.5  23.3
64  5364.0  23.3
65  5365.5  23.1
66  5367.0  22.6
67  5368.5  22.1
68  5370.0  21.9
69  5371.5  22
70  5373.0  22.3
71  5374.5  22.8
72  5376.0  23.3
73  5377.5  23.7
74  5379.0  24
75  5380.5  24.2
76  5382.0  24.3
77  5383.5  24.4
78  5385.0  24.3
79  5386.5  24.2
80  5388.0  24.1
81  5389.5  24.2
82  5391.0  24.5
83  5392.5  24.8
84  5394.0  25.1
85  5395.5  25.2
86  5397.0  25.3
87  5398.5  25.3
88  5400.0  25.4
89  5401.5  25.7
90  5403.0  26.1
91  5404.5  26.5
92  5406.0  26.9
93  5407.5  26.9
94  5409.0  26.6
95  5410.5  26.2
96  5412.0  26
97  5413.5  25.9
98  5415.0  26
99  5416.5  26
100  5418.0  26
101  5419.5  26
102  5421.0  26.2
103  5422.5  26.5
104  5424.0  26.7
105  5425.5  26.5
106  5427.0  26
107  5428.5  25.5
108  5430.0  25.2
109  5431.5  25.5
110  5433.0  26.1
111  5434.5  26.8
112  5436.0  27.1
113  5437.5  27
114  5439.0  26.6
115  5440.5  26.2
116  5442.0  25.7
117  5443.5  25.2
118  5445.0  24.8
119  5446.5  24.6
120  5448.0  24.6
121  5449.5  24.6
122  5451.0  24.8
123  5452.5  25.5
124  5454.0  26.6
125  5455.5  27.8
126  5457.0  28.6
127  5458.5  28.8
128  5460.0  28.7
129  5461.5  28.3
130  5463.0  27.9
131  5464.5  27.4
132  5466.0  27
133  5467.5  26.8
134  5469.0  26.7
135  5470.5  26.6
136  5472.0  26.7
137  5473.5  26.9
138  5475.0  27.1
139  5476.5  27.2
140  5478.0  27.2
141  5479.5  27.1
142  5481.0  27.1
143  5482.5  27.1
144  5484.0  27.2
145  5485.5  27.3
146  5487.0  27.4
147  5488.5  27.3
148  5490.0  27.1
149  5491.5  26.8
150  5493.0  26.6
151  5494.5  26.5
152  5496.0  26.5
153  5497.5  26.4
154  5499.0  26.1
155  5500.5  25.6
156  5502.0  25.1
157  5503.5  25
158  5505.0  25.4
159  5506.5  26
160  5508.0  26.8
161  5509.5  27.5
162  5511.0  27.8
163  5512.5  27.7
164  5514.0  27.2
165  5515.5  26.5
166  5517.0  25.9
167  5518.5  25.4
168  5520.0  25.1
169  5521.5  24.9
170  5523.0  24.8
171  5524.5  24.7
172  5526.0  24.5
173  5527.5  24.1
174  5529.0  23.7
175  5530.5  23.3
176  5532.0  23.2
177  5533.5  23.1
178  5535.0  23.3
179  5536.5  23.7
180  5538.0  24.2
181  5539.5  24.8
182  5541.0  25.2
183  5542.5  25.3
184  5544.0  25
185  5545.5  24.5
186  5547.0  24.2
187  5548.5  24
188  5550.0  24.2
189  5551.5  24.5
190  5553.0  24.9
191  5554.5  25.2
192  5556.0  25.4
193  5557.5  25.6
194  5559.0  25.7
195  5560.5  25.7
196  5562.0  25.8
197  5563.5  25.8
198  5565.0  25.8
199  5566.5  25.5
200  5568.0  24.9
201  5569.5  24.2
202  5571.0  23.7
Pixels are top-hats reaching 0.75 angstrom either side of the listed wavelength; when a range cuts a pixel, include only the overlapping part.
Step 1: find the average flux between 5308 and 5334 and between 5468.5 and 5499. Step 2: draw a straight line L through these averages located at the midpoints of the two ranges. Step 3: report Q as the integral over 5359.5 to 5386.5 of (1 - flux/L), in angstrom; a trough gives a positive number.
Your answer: 2.1 angstrom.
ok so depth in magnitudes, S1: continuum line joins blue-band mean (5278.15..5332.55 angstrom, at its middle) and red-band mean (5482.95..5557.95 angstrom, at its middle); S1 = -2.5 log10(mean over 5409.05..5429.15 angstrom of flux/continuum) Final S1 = -0.07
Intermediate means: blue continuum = 23.3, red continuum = 25.5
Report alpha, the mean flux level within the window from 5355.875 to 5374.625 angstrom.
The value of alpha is 23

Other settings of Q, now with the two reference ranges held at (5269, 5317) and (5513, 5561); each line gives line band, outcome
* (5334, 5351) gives -1.9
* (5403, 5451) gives -4.1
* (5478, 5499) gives -2.2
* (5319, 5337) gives -1.0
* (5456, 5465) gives -1.5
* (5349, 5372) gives -0.3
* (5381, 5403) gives -1.0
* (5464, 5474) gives -1.1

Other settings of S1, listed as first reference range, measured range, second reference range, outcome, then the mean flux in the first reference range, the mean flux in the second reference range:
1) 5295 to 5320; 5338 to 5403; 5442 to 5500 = 0.02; 23.8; 26.7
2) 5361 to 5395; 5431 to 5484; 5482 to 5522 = -0.05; 23.6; 26.5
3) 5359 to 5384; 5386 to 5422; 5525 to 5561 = -0.10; 23.2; 24.5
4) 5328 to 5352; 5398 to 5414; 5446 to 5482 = 0.01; 25.7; 26.9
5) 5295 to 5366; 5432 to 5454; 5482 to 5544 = -0.02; 24.5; 25.6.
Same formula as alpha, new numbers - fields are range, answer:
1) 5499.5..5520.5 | 26.2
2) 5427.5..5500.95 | 26.6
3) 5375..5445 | 25.5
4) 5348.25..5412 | 24.5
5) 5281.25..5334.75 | 23.5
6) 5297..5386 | 24.2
